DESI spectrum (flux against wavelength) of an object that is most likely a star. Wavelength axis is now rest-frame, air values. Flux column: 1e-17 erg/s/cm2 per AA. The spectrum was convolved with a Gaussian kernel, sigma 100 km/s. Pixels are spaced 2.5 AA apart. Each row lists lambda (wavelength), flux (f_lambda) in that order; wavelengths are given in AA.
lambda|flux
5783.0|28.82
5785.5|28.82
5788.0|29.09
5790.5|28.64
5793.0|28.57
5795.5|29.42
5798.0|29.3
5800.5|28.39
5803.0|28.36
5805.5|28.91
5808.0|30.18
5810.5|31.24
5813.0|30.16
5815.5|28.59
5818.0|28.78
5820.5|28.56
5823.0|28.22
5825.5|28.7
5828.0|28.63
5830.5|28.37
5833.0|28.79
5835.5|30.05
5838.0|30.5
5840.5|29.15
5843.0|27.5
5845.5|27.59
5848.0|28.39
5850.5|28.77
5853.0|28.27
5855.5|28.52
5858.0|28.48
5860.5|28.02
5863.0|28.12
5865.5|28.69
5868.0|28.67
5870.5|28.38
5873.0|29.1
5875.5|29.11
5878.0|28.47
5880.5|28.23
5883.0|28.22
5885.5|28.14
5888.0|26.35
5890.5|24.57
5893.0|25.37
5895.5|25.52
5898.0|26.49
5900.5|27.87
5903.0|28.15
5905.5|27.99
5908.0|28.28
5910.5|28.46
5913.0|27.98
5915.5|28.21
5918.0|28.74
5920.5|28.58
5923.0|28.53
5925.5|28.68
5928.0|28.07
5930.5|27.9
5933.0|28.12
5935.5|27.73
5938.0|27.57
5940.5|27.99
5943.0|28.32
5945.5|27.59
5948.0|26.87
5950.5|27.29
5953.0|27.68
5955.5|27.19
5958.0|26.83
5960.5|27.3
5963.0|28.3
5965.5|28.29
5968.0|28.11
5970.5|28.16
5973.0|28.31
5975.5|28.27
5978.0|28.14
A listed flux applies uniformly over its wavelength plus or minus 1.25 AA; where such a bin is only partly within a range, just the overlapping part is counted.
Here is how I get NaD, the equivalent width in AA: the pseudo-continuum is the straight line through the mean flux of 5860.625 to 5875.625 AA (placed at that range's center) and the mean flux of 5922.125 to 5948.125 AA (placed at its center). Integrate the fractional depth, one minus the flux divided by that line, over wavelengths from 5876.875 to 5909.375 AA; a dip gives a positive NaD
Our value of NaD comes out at 1.3 AA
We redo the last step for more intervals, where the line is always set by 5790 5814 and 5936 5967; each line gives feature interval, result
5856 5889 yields 0.2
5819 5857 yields 0.3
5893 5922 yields 0.4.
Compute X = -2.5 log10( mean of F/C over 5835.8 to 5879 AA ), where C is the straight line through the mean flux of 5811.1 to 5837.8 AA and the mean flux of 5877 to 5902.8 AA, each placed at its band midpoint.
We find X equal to -0.02 mag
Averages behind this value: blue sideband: 29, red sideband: 27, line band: 28.6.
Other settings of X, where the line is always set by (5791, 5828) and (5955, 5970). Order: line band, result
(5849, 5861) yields 0.009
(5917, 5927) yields -0.021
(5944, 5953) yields 0.020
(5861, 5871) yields 0.005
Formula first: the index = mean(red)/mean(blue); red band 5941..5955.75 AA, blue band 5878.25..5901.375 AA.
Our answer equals 1.03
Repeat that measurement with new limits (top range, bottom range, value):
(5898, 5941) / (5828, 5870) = 0.98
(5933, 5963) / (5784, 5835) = 0.95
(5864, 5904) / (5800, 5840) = 0.95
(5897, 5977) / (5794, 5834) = 0.96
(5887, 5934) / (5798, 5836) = 0.95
